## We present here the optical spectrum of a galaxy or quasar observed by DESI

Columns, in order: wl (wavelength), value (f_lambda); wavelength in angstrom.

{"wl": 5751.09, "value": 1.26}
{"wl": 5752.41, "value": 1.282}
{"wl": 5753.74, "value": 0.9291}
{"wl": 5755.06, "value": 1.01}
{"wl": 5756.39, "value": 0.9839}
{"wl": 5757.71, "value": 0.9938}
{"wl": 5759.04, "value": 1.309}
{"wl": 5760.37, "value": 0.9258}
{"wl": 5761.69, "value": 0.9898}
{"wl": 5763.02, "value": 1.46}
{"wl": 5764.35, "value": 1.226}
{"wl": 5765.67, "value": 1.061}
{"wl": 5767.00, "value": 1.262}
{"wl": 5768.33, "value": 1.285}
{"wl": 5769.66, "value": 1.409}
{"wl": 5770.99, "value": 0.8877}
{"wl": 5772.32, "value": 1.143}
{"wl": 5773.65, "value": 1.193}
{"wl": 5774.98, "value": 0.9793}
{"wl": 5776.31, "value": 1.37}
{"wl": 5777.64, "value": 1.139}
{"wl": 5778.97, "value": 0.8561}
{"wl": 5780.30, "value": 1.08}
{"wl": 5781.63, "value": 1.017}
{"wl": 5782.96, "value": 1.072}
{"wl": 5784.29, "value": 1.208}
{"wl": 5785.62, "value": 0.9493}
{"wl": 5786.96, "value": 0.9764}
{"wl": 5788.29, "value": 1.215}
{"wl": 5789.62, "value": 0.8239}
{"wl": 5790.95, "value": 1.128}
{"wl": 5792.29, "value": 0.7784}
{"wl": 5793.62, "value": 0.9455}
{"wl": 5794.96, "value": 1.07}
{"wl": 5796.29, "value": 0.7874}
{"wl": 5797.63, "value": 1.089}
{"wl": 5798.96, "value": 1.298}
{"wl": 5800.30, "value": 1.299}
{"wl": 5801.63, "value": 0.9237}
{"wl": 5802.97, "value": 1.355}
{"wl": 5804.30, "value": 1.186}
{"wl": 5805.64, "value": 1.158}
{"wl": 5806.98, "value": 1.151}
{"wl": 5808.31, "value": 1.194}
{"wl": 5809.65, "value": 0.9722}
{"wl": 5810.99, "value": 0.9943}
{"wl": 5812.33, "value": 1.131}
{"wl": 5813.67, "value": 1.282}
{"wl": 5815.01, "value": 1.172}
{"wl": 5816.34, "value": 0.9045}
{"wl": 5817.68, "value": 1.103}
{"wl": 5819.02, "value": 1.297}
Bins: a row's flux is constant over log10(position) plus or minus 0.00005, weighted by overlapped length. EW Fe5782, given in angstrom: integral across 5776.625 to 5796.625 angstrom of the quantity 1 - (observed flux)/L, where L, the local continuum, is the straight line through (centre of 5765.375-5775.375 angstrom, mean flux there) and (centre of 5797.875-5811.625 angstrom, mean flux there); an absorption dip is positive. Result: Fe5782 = 2.5 angstrom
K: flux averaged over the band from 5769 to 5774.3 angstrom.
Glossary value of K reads 1.16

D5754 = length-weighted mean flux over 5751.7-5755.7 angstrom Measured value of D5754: 1.08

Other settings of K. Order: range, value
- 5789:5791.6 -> 0.979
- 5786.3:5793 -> 0.985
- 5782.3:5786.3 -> 1.08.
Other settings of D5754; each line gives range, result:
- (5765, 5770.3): 1.25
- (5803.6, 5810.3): 1.13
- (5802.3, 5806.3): 1.23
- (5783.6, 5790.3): 1.04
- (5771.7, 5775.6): 1.11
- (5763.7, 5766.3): 1.15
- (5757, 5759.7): 1.15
